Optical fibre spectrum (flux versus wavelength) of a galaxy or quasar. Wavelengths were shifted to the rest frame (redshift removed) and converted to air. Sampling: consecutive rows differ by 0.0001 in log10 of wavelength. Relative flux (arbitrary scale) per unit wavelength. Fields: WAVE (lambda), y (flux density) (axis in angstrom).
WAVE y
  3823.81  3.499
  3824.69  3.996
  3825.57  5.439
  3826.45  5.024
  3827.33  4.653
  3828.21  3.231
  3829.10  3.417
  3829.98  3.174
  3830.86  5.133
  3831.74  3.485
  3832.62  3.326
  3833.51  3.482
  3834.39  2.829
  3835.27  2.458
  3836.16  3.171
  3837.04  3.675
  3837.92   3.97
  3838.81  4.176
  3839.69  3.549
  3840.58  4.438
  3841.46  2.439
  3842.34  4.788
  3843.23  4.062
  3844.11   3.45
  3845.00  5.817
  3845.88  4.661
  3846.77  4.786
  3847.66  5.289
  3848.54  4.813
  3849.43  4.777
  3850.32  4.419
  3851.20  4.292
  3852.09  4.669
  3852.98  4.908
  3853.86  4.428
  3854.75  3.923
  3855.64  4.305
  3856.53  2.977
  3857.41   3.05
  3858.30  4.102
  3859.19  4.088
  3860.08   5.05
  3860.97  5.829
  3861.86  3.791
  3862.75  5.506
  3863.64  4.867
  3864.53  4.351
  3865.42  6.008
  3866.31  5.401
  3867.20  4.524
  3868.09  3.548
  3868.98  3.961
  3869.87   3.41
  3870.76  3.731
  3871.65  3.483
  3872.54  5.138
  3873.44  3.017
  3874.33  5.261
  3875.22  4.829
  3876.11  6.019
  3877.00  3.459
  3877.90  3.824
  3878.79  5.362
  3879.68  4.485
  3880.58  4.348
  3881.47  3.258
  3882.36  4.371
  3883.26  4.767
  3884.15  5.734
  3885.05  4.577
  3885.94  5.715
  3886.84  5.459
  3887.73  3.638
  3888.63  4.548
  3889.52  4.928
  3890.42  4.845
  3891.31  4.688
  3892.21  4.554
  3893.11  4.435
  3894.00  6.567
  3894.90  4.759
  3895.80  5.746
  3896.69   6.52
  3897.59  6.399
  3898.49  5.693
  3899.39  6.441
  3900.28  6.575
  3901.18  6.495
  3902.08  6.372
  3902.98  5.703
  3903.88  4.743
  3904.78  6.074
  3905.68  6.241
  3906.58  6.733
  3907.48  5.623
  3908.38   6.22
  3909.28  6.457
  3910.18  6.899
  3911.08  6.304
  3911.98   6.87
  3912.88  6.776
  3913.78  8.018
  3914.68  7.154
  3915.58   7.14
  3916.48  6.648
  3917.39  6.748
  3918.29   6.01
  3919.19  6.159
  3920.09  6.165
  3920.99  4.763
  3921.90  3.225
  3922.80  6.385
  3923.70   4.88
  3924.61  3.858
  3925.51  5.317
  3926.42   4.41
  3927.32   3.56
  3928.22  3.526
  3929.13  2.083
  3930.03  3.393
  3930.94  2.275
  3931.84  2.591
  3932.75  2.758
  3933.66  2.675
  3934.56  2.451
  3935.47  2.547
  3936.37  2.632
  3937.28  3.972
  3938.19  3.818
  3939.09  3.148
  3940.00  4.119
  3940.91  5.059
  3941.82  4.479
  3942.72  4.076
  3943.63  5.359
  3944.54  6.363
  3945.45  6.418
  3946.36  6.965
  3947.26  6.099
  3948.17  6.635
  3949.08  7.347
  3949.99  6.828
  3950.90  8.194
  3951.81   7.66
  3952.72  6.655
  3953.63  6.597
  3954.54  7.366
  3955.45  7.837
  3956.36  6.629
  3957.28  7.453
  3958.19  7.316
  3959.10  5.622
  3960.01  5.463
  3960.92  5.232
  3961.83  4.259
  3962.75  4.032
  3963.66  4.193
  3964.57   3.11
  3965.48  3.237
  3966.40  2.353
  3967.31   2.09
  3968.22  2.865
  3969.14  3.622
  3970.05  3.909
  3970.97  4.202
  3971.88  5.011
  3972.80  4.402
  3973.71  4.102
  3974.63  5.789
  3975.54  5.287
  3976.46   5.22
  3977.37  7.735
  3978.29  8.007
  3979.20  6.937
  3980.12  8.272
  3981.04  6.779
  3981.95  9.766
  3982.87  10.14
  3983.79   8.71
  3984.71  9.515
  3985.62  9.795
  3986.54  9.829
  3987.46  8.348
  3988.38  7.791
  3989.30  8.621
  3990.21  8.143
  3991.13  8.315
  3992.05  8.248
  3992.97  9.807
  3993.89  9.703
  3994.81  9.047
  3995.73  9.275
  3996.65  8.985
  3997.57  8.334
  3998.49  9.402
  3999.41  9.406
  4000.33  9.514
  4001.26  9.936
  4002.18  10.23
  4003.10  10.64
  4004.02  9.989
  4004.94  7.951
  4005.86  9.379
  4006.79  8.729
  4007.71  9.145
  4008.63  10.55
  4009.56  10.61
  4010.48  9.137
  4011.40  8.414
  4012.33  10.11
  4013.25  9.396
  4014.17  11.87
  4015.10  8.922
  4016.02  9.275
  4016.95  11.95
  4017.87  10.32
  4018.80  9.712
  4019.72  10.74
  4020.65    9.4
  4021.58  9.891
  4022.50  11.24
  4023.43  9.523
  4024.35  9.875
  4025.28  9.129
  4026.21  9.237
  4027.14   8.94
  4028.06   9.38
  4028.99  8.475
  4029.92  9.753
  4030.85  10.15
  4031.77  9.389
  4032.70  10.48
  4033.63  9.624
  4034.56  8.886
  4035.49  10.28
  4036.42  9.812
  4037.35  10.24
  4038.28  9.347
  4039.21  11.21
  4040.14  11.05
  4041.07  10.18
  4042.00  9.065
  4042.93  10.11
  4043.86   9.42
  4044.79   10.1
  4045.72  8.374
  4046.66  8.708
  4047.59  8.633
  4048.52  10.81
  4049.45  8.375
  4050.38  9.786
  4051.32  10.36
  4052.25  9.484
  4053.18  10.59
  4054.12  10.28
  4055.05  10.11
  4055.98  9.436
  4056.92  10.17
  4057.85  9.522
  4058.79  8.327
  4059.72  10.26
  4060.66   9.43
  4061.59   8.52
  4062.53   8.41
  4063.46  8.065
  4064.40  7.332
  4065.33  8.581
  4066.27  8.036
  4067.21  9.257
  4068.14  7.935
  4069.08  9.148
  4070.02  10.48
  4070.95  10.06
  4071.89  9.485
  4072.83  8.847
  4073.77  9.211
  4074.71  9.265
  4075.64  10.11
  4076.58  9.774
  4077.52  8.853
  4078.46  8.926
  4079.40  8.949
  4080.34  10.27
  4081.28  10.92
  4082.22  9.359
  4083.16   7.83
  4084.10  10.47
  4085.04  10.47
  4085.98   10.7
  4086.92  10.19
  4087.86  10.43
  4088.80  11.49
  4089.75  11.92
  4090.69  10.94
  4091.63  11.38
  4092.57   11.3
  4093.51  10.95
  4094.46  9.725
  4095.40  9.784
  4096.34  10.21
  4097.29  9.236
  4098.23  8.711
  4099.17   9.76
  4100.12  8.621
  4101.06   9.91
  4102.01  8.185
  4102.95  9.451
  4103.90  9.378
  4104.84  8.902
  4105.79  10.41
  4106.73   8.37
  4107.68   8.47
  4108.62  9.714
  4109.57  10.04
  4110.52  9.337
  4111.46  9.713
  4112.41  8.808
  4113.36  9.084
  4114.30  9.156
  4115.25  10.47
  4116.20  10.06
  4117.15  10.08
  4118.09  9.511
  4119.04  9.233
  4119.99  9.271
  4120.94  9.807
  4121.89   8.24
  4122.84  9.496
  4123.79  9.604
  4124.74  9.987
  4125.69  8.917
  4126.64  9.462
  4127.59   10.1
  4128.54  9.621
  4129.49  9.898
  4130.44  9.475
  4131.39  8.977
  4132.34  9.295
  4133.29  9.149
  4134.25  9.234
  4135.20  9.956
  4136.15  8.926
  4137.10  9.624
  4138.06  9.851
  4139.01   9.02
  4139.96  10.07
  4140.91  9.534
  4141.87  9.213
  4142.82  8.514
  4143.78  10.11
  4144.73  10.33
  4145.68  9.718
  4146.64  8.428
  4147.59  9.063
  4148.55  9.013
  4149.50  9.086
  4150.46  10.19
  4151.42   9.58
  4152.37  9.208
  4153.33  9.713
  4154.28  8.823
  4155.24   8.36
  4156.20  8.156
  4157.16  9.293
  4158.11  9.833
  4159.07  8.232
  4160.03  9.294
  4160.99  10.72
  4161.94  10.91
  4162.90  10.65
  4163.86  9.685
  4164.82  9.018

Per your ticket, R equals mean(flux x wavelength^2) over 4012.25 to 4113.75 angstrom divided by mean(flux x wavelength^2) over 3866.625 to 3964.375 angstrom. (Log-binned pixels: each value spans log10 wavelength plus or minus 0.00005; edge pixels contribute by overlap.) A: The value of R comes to 2.00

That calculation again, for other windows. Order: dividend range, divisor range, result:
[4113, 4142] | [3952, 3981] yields 1.92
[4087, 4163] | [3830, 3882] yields 2.59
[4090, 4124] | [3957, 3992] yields 1.65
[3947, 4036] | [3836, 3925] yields 1.69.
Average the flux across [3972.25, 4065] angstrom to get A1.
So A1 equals 9.19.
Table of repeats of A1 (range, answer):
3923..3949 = 4.19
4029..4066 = 9.53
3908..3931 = 5.48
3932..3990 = 5.77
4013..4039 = 9.85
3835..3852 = 4.19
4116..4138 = 9.47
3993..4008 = 9.37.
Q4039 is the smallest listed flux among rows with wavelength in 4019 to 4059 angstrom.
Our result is 8.327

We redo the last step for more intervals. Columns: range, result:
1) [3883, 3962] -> 2.083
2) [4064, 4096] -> 7.332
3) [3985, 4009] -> 7.791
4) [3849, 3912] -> 2.977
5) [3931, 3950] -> 2.451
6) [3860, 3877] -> 3.017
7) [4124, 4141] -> 8.917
